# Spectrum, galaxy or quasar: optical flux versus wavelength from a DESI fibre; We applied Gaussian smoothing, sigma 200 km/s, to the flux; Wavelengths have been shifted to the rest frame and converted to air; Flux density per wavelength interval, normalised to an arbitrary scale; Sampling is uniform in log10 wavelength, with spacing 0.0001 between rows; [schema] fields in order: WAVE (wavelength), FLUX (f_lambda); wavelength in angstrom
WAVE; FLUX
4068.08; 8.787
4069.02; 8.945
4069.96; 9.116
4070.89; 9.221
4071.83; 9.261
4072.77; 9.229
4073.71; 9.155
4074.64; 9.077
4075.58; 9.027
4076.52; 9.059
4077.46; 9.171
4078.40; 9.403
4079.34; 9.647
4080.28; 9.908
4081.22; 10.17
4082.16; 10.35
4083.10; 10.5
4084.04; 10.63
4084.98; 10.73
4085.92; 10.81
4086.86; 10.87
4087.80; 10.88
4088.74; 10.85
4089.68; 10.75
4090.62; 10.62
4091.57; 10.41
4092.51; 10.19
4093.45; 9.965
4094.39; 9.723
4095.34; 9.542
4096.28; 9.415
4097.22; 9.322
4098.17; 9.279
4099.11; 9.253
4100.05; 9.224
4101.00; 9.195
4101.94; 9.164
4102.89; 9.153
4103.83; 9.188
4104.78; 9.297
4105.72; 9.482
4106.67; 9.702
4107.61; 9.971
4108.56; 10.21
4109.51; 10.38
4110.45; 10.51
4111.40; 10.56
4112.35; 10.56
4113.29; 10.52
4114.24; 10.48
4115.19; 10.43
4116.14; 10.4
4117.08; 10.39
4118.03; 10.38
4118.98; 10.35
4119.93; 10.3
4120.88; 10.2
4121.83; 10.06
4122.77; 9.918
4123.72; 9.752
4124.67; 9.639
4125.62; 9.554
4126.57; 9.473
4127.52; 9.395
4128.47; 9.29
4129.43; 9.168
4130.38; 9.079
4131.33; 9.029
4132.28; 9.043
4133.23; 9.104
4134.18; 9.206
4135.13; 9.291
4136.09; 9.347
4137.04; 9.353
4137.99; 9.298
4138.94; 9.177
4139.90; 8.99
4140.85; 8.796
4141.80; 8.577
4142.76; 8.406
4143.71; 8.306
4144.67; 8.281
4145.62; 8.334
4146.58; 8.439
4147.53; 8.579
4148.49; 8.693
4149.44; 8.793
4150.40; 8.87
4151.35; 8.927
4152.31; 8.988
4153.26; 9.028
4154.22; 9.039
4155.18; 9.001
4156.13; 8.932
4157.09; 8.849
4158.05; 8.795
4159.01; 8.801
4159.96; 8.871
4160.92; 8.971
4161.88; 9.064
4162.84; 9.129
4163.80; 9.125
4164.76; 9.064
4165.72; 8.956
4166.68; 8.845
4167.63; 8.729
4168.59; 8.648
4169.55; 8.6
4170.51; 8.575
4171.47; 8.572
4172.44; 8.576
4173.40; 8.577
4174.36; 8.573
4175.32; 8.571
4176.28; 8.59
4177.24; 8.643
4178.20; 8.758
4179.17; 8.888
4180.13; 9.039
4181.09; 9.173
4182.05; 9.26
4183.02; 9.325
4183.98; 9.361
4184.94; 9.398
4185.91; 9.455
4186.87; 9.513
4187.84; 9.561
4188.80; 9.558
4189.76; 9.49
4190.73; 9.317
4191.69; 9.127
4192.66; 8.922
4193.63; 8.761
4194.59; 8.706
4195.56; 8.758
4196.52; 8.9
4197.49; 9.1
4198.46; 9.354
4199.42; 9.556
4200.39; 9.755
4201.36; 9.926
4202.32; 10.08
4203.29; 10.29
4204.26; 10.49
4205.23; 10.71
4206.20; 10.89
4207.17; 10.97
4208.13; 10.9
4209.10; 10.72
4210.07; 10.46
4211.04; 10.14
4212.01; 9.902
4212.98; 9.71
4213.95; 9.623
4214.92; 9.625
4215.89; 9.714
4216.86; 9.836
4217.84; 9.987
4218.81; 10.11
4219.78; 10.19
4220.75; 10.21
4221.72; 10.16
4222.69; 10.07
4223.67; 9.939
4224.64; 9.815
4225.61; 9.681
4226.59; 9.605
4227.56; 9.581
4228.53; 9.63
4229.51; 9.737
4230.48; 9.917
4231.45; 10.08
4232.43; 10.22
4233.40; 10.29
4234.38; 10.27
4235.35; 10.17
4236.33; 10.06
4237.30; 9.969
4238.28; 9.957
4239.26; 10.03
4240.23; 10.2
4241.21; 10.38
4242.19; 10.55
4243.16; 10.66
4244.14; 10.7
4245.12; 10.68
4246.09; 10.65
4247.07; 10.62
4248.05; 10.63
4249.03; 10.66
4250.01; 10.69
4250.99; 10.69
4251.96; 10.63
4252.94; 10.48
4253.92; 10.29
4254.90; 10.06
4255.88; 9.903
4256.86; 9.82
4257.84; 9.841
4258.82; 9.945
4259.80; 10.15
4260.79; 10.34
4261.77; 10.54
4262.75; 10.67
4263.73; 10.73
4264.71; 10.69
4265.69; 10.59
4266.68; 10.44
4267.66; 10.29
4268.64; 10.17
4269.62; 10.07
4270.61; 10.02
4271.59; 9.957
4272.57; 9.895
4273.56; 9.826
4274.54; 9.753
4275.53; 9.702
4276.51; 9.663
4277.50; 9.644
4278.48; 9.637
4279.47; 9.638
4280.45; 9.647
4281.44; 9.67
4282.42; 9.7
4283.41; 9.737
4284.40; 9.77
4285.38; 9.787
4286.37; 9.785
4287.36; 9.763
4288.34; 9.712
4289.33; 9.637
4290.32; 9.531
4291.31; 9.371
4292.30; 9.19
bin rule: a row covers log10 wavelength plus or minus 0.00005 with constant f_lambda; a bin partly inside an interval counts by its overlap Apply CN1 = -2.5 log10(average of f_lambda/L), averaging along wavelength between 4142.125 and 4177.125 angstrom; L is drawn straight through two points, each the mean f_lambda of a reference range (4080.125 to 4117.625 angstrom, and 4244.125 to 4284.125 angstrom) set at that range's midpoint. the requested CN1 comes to 0.16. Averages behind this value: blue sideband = 10.1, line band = 8.75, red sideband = 10.2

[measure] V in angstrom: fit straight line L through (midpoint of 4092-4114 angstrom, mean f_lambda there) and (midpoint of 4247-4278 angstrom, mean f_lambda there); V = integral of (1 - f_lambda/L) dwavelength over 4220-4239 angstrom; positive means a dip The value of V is 0.3 angstrom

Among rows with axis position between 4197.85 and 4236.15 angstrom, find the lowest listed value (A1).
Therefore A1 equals 9.354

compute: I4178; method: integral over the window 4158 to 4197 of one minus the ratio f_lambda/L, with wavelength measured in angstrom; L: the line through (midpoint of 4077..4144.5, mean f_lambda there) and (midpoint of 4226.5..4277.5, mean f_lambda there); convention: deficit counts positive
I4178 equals 3.9 angstrom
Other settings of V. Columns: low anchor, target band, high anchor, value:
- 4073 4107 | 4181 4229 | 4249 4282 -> 1.28 angstrom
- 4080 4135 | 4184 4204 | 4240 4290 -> 1.31 angstrom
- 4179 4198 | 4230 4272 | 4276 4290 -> -3.50 angstrom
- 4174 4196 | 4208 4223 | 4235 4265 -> -0.60 angstrom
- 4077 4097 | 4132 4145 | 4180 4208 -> 1.25 angstrom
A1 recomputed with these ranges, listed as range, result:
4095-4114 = 9.153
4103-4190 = 8.281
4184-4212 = 8.706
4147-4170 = 8.579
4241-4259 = 9.82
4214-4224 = 9.625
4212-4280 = 9.581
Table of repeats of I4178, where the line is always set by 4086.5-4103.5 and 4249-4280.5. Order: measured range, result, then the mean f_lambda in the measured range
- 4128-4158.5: 3.19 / 8.9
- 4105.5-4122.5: -0.65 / 10.3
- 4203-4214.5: -0.39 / 10.4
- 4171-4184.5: 1.56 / 8.85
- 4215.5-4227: 0.15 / 9.94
